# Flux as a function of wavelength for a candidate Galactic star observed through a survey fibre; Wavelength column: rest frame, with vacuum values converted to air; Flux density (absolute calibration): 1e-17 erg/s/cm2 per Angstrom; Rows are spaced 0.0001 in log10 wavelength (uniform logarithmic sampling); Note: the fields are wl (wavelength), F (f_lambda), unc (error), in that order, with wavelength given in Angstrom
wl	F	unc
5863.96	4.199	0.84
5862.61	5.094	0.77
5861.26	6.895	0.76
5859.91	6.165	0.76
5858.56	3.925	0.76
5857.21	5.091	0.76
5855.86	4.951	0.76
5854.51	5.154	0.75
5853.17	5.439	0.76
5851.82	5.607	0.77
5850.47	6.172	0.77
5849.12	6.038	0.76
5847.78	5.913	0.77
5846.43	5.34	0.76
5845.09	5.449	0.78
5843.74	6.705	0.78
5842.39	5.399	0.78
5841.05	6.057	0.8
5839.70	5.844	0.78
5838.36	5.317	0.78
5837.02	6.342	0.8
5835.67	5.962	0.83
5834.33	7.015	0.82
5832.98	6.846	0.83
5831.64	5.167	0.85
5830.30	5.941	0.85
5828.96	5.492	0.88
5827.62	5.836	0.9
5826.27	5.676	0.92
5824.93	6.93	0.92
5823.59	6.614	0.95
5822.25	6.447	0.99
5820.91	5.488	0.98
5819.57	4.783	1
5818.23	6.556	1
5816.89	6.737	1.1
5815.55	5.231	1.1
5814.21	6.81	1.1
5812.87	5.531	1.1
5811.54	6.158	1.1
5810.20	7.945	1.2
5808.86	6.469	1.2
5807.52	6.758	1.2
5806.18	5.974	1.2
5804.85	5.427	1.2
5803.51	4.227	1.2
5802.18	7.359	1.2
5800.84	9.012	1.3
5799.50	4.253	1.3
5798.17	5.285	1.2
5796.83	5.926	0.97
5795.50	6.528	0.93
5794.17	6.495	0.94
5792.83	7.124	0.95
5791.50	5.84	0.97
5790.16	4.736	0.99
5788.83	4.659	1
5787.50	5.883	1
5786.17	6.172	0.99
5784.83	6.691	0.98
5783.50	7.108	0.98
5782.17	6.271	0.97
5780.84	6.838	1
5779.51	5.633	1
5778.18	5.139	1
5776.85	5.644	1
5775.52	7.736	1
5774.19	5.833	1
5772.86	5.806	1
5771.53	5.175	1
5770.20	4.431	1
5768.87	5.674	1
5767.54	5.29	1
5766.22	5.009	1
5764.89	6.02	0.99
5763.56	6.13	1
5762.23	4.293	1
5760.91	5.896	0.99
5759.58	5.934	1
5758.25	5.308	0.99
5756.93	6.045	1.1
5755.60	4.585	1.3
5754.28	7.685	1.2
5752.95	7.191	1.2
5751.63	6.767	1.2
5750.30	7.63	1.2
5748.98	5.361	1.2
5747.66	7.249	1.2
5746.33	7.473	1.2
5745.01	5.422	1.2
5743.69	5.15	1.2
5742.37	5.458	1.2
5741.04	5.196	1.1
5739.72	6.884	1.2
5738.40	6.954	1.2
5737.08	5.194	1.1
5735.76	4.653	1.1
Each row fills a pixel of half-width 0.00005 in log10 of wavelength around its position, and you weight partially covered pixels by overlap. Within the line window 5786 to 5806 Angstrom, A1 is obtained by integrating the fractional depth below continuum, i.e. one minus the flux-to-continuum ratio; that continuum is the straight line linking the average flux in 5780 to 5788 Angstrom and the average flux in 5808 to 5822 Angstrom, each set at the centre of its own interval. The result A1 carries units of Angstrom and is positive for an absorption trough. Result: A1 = 1.4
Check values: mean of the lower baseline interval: 6.49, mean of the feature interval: 5.93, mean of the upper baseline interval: 6.19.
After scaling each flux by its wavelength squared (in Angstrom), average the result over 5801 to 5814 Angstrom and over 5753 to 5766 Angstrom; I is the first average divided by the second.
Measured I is 1.1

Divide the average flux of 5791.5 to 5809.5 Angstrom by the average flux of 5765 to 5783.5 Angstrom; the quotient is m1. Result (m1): 1.1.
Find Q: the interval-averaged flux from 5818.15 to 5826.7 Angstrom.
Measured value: 6.05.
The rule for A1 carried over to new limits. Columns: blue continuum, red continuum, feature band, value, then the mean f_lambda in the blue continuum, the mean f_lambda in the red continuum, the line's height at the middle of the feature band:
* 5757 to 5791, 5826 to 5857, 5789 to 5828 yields -2.4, 5.74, 5.8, 5.77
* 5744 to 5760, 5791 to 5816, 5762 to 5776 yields 1.6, 6.37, 6.24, 6.33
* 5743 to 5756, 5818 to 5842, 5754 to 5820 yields 3.2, 6.49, 6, 6.26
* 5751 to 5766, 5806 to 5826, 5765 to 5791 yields 1.2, 5.95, 6.29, 6.07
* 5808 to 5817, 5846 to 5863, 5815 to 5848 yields 0.2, 6.4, 5.53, 6.01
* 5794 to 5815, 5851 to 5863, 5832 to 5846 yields -0.9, 6.25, 5.38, 5.68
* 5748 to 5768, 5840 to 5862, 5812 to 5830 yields -0.8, 5.97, 5.64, 5.75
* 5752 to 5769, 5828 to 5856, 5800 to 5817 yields -1.7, 5.79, 5.83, 5.82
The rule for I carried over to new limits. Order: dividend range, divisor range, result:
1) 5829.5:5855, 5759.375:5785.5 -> 1.03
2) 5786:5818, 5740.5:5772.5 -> 1.06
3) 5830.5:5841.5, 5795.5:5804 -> 1.01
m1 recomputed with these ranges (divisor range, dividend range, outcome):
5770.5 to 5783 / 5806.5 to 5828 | 1.04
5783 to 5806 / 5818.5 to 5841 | 0.99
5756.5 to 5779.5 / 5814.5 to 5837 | 1.08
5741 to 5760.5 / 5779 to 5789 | 1.01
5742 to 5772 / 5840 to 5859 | 0.94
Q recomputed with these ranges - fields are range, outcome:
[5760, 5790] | 5.77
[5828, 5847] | 5.92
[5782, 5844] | 6.1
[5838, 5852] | 5.82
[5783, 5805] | 6.05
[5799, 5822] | 6.18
